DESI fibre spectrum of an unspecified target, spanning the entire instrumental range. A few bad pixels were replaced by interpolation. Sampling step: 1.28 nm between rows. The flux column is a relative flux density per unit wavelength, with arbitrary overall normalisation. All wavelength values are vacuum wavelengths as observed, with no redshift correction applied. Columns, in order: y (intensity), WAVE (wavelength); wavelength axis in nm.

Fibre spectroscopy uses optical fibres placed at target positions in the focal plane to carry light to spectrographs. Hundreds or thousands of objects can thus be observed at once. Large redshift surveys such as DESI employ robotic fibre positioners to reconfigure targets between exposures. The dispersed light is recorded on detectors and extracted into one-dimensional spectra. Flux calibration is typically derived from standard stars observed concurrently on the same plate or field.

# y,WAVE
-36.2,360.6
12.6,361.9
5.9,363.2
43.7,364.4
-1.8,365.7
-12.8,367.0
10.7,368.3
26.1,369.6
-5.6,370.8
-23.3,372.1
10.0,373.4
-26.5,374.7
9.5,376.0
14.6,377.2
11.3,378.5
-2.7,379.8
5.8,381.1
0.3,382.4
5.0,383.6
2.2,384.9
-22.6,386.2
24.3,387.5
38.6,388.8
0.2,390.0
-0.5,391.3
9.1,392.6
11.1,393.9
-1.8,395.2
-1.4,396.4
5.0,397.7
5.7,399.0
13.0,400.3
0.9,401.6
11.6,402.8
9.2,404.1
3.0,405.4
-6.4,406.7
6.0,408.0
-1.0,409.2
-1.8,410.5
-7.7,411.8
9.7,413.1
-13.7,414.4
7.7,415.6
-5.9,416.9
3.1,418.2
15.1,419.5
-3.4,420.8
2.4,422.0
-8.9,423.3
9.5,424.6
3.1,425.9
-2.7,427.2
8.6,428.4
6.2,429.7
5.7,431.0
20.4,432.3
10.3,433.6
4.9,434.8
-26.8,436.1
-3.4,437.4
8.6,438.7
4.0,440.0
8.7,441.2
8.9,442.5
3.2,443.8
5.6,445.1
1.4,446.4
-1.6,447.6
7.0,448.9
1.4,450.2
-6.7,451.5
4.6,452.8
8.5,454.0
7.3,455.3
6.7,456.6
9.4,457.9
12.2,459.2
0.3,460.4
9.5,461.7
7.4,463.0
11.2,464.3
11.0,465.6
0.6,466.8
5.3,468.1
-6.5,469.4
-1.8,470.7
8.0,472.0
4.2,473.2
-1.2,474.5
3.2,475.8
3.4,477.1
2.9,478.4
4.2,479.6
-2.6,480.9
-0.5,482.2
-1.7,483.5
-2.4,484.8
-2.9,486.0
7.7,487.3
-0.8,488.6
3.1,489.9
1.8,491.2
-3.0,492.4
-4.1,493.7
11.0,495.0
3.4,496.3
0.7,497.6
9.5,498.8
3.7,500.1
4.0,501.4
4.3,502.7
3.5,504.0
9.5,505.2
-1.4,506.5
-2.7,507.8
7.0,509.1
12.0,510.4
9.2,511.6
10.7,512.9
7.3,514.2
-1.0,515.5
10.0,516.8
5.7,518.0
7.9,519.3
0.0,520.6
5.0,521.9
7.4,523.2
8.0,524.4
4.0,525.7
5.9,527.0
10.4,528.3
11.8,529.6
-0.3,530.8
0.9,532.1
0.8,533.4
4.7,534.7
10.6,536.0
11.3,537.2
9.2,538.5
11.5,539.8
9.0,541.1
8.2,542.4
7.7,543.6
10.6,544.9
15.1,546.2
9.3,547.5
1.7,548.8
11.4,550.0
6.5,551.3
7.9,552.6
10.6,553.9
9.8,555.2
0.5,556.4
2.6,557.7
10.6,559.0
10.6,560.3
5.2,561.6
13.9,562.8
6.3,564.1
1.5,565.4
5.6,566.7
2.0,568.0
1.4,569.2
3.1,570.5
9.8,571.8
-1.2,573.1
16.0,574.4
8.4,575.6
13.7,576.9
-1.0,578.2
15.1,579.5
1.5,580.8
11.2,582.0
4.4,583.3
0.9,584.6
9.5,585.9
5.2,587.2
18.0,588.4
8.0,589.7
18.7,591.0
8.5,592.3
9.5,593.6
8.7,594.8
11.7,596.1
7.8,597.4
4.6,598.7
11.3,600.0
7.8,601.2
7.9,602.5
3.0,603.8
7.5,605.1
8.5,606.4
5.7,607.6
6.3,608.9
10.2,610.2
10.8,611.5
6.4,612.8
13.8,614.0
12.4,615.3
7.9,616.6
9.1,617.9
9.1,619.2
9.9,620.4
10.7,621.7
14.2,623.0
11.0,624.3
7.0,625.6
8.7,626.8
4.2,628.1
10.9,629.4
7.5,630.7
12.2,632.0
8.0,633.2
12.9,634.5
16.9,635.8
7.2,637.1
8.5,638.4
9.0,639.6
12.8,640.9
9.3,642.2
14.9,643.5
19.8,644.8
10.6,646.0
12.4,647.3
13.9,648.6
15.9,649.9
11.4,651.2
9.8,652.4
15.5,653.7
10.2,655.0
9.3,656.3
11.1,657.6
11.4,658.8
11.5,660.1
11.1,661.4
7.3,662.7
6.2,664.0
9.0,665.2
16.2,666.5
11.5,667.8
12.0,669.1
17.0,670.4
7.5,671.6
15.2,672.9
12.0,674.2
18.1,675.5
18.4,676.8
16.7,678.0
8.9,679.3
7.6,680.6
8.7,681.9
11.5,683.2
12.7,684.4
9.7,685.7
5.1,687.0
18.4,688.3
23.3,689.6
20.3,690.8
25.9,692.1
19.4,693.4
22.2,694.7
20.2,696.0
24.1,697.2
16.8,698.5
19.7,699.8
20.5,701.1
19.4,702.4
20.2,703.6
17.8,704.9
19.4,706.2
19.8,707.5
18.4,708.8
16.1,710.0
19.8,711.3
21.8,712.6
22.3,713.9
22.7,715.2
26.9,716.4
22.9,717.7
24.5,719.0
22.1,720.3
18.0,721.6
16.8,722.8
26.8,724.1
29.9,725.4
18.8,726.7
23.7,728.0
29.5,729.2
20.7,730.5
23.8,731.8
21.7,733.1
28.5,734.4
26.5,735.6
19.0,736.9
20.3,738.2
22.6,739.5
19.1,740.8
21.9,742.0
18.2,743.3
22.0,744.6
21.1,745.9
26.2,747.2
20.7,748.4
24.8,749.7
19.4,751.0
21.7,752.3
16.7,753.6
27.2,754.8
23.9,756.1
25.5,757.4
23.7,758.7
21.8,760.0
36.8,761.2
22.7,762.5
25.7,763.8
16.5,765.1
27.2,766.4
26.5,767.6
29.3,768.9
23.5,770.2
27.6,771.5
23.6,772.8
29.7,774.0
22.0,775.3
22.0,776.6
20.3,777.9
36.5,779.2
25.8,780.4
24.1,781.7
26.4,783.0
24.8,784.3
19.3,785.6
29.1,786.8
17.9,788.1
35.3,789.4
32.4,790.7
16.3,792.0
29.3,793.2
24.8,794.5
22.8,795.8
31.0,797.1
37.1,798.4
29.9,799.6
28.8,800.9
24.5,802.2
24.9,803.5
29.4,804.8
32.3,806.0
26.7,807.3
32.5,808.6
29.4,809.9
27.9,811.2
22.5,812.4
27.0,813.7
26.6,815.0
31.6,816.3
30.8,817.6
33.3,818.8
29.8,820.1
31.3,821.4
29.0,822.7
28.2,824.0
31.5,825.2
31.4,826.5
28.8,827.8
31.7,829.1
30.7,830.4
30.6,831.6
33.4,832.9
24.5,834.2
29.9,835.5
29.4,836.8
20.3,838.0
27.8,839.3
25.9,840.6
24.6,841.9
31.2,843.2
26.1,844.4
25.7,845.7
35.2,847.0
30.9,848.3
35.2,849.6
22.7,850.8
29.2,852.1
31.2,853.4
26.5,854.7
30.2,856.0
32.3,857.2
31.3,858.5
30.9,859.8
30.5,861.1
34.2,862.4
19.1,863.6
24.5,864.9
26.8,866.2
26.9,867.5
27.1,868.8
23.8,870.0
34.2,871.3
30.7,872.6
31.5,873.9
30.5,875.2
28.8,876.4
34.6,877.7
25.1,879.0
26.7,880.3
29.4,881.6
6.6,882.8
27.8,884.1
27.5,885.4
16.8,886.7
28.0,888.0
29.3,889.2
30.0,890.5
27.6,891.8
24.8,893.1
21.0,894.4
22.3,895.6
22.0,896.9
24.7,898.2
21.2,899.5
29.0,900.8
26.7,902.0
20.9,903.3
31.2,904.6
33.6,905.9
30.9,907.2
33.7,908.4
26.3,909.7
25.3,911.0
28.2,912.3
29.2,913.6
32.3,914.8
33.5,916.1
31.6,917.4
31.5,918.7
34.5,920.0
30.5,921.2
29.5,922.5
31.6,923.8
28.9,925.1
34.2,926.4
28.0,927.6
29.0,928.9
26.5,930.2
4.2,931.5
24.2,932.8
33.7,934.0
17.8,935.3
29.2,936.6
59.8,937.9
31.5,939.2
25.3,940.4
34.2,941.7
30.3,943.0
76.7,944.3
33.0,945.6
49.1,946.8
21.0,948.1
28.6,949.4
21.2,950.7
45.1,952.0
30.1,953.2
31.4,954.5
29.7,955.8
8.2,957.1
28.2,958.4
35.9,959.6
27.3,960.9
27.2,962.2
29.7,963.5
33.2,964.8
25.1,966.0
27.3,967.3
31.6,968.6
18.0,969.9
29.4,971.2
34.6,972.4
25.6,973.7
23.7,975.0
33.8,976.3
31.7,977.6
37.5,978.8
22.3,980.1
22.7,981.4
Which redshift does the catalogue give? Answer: 0.73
